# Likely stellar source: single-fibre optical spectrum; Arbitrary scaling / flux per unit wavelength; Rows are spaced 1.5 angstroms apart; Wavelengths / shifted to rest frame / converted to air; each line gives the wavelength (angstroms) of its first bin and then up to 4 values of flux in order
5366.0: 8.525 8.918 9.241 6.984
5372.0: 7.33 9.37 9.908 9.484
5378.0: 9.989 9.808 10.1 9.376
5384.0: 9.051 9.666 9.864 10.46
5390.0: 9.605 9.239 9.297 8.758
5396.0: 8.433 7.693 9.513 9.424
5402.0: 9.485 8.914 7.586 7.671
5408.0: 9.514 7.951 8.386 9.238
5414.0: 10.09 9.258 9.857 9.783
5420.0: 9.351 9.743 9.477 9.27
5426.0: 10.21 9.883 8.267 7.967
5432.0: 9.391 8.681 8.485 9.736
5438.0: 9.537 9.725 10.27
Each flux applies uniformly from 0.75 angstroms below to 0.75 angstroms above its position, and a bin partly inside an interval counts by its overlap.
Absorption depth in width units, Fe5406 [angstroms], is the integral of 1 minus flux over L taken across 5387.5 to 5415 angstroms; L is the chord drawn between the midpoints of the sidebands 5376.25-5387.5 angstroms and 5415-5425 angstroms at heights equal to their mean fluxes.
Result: 1.8 angstroms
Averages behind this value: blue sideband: 9.67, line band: 8.97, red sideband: 9.55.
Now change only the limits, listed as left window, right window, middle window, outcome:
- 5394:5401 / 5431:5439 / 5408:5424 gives -0.7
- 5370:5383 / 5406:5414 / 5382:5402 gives -0.7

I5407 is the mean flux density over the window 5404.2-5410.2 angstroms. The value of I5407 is 8.19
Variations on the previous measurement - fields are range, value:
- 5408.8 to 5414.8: 8.93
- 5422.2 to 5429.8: 9.41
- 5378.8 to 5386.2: 9.6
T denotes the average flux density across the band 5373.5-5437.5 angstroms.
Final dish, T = 9.24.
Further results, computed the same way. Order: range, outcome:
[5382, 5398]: 9.24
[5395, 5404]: 8.91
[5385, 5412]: 8.97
